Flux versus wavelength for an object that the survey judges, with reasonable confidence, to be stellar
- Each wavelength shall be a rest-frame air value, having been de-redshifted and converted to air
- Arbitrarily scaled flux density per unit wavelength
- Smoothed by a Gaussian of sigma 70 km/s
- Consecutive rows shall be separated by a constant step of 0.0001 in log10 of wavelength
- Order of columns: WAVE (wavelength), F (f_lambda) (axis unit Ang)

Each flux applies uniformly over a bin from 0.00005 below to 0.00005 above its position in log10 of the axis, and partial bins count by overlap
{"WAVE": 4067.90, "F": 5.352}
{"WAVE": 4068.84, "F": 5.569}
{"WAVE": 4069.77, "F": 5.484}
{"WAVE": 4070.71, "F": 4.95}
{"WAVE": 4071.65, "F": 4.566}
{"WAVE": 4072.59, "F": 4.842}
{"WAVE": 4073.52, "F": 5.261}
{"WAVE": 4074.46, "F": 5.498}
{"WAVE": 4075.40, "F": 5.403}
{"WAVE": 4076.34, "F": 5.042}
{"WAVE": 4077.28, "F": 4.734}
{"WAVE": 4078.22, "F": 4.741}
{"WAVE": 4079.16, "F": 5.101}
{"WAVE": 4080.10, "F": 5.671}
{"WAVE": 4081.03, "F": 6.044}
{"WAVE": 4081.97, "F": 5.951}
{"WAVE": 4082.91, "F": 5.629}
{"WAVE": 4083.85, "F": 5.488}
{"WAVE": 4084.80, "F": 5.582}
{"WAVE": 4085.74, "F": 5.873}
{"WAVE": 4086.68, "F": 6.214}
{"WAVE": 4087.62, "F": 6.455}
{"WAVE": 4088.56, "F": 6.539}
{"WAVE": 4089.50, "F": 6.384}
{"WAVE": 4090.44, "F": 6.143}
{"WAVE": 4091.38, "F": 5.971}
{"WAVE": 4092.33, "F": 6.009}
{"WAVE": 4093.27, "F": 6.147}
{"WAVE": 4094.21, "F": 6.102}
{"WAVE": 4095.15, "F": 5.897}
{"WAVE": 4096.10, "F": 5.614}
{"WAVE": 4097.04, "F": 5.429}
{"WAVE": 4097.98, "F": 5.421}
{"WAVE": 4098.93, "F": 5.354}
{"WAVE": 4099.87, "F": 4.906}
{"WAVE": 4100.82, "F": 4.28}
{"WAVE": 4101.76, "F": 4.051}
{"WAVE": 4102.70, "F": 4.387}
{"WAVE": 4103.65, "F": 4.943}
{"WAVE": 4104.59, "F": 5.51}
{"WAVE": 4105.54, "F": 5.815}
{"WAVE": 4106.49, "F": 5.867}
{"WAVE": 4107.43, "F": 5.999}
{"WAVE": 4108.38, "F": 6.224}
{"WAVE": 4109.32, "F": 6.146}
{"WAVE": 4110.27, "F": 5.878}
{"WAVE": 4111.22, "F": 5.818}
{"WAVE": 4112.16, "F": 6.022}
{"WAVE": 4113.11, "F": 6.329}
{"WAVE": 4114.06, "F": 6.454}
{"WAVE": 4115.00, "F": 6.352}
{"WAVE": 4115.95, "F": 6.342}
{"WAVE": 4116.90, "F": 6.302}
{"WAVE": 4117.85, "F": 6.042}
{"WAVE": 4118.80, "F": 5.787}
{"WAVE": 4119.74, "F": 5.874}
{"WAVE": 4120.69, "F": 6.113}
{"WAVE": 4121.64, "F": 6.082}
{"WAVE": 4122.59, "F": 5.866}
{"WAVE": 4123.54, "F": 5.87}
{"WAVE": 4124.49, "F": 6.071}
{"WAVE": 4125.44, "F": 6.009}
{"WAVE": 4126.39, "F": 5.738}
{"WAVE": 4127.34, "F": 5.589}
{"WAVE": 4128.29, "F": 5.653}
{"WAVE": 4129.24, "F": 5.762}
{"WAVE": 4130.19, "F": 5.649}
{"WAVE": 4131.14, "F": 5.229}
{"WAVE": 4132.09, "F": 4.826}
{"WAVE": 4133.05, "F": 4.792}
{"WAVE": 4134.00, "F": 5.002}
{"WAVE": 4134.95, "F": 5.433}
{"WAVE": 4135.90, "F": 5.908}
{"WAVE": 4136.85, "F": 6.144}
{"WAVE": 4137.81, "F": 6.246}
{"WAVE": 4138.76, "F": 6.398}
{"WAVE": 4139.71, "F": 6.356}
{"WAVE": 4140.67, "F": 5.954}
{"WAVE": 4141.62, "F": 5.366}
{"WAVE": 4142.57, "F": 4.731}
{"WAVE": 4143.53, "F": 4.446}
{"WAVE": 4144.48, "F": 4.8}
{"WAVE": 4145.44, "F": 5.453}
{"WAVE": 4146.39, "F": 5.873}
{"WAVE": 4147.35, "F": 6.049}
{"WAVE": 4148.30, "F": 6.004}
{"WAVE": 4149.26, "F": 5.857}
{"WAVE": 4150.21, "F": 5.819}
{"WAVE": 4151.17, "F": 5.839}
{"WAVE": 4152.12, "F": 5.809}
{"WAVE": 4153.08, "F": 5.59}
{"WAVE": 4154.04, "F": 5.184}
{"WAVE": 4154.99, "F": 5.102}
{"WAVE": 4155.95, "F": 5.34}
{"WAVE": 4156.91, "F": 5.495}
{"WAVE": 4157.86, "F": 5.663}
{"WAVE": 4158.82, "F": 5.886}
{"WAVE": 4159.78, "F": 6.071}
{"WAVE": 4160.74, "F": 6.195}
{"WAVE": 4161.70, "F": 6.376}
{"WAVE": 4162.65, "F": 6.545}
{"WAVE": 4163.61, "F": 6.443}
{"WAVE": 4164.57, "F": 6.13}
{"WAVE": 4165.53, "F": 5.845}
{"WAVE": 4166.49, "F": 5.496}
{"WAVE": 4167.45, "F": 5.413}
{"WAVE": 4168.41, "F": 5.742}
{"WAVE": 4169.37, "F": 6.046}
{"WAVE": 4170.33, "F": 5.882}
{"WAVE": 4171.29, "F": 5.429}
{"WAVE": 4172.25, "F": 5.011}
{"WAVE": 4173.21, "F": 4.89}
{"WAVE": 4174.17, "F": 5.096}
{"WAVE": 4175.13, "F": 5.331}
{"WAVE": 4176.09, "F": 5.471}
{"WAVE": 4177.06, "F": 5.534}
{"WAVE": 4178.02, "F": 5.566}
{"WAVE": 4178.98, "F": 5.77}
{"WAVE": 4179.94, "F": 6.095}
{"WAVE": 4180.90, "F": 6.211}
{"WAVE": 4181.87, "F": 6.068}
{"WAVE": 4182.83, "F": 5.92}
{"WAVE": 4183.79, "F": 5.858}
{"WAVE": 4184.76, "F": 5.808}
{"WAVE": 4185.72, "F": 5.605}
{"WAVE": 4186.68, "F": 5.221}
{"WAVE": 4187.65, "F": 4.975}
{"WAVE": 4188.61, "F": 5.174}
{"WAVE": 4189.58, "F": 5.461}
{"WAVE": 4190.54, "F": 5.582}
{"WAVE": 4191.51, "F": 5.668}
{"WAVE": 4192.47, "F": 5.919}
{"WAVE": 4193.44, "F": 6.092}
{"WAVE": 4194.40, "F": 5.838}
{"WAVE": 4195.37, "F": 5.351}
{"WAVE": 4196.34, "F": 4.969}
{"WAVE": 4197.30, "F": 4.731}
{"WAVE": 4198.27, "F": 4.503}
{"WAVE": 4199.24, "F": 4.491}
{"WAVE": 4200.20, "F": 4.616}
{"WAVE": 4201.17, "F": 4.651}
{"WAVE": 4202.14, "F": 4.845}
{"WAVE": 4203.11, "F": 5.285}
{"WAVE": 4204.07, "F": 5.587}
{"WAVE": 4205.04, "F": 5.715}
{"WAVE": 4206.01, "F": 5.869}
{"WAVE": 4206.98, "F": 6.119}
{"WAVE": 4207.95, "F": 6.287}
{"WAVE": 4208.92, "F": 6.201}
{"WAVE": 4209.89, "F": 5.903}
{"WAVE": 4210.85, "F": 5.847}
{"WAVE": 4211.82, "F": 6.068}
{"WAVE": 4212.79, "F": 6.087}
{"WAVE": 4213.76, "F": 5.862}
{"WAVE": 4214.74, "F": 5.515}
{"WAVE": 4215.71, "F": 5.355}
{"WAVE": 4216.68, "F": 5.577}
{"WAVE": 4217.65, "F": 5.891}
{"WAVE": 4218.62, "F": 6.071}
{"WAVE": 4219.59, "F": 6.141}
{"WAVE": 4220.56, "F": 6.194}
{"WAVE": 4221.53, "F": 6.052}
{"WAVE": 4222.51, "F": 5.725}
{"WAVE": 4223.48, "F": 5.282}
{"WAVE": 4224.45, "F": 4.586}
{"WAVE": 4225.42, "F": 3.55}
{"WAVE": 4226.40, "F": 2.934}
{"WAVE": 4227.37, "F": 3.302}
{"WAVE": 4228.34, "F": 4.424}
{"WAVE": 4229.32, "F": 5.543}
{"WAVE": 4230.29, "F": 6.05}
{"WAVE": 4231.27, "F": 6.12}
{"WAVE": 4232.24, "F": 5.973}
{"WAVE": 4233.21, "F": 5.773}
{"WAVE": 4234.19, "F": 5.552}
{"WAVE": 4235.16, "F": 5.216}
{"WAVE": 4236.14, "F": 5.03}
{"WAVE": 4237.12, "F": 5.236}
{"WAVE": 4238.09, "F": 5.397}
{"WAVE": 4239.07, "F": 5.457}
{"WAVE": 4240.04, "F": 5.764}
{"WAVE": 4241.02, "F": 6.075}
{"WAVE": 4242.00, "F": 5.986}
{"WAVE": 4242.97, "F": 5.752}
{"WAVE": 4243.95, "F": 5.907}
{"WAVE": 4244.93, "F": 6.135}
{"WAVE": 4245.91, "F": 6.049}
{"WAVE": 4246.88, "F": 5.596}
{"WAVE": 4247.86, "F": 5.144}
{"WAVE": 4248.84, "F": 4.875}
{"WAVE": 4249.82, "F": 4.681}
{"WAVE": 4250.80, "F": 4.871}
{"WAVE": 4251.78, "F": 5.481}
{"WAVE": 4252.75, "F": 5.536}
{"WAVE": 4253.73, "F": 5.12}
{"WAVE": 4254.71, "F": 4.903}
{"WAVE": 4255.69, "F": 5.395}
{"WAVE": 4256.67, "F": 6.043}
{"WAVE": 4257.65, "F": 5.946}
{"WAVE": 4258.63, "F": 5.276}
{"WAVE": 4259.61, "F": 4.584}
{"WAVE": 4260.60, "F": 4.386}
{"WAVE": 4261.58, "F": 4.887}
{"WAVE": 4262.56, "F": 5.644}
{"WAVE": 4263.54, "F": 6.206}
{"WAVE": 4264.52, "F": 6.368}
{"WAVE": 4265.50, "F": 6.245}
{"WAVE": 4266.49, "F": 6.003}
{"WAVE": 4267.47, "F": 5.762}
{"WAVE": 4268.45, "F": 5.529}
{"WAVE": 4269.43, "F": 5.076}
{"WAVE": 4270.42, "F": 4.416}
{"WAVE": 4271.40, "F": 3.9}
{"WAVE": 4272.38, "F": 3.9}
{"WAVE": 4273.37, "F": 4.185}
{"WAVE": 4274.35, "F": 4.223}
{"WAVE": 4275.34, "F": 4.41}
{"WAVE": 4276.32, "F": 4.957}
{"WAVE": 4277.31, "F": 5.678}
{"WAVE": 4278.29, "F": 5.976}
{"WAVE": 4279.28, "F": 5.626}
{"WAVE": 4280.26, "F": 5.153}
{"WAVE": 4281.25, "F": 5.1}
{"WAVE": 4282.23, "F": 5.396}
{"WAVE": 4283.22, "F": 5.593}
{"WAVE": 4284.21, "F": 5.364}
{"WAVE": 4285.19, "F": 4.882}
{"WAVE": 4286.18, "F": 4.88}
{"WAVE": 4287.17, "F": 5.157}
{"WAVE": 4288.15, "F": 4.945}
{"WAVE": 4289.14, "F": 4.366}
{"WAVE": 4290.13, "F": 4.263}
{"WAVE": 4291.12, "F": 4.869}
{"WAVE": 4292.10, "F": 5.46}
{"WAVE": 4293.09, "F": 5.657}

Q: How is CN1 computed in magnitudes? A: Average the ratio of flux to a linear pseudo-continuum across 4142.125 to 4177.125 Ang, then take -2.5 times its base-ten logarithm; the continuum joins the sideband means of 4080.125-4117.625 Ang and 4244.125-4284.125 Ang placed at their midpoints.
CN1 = -0.004 mag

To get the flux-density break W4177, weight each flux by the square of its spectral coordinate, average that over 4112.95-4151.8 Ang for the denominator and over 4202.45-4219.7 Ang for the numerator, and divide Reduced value 1.05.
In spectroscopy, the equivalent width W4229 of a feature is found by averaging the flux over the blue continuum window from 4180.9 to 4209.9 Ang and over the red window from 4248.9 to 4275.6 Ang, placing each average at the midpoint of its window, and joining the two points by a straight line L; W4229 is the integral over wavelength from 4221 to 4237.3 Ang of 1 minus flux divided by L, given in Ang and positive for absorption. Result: 0.7 Ang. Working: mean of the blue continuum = 5.48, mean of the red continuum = 5.15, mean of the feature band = 5.08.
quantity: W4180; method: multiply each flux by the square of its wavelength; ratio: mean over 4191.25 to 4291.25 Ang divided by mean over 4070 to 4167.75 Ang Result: 0.99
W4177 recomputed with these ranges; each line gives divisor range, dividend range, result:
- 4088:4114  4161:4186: 1.05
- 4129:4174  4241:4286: 0.99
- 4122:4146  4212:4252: 1.02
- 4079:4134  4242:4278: 0.99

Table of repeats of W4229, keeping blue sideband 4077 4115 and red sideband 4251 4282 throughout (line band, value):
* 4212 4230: 0.3 Ang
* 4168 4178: 0.1 Ang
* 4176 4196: -0.8 Ang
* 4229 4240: -0.6 Ang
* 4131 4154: -0.1 Ang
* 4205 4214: -1.1 Ang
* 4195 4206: 0.8 Ang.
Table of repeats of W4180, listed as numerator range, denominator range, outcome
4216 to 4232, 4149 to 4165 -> 0.92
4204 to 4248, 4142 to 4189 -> 1.02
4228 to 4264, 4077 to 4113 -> 1.04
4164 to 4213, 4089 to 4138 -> 1.01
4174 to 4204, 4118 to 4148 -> 0.98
